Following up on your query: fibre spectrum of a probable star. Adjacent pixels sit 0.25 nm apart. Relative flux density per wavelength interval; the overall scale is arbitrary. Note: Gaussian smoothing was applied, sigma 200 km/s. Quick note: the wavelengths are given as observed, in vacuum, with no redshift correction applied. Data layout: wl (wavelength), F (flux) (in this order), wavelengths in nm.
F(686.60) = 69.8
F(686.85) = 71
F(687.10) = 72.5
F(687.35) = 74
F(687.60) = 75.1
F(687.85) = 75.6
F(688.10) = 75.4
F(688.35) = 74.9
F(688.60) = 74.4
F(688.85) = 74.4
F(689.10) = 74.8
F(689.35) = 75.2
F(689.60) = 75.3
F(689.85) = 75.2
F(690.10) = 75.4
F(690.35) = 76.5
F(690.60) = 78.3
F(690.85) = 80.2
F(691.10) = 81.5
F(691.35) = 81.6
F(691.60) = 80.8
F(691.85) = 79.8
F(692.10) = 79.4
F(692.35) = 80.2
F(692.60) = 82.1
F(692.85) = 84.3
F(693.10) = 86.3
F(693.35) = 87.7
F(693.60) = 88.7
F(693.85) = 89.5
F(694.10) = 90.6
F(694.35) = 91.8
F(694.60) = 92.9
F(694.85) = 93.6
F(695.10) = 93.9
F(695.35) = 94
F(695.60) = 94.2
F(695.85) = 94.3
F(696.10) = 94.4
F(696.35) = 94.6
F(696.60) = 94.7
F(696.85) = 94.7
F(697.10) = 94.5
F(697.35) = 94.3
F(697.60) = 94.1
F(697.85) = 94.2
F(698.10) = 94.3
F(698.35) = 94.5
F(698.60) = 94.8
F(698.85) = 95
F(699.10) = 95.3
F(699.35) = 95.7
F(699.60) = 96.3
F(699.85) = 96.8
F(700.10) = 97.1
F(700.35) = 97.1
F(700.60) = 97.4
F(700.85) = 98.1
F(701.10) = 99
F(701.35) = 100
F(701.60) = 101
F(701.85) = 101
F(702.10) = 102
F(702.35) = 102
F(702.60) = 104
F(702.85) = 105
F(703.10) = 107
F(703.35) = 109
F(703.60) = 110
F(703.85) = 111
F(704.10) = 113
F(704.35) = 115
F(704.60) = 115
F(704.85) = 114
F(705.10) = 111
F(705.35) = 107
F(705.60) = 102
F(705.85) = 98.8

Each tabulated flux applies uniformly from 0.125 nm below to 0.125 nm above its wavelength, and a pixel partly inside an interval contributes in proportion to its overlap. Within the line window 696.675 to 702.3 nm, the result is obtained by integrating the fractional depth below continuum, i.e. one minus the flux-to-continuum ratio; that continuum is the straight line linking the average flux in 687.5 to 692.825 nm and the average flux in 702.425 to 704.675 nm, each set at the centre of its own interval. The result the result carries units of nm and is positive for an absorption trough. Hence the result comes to 0.17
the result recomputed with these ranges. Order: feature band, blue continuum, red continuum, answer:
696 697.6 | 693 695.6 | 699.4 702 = -0.010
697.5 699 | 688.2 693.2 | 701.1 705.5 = 0.018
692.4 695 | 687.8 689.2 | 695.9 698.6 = -0.060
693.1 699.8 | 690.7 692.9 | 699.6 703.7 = -0.217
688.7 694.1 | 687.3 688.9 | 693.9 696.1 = 0.199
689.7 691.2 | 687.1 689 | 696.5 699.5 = 0.033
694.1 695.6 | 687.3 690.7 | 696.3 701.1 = -0.096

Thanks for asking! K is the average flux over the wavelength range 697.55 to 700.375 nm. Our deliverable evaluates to 95.4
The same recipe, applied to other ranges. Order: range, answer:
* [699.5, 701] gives 97.2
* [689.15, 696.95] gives 85.7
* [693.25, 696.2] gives 92.2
